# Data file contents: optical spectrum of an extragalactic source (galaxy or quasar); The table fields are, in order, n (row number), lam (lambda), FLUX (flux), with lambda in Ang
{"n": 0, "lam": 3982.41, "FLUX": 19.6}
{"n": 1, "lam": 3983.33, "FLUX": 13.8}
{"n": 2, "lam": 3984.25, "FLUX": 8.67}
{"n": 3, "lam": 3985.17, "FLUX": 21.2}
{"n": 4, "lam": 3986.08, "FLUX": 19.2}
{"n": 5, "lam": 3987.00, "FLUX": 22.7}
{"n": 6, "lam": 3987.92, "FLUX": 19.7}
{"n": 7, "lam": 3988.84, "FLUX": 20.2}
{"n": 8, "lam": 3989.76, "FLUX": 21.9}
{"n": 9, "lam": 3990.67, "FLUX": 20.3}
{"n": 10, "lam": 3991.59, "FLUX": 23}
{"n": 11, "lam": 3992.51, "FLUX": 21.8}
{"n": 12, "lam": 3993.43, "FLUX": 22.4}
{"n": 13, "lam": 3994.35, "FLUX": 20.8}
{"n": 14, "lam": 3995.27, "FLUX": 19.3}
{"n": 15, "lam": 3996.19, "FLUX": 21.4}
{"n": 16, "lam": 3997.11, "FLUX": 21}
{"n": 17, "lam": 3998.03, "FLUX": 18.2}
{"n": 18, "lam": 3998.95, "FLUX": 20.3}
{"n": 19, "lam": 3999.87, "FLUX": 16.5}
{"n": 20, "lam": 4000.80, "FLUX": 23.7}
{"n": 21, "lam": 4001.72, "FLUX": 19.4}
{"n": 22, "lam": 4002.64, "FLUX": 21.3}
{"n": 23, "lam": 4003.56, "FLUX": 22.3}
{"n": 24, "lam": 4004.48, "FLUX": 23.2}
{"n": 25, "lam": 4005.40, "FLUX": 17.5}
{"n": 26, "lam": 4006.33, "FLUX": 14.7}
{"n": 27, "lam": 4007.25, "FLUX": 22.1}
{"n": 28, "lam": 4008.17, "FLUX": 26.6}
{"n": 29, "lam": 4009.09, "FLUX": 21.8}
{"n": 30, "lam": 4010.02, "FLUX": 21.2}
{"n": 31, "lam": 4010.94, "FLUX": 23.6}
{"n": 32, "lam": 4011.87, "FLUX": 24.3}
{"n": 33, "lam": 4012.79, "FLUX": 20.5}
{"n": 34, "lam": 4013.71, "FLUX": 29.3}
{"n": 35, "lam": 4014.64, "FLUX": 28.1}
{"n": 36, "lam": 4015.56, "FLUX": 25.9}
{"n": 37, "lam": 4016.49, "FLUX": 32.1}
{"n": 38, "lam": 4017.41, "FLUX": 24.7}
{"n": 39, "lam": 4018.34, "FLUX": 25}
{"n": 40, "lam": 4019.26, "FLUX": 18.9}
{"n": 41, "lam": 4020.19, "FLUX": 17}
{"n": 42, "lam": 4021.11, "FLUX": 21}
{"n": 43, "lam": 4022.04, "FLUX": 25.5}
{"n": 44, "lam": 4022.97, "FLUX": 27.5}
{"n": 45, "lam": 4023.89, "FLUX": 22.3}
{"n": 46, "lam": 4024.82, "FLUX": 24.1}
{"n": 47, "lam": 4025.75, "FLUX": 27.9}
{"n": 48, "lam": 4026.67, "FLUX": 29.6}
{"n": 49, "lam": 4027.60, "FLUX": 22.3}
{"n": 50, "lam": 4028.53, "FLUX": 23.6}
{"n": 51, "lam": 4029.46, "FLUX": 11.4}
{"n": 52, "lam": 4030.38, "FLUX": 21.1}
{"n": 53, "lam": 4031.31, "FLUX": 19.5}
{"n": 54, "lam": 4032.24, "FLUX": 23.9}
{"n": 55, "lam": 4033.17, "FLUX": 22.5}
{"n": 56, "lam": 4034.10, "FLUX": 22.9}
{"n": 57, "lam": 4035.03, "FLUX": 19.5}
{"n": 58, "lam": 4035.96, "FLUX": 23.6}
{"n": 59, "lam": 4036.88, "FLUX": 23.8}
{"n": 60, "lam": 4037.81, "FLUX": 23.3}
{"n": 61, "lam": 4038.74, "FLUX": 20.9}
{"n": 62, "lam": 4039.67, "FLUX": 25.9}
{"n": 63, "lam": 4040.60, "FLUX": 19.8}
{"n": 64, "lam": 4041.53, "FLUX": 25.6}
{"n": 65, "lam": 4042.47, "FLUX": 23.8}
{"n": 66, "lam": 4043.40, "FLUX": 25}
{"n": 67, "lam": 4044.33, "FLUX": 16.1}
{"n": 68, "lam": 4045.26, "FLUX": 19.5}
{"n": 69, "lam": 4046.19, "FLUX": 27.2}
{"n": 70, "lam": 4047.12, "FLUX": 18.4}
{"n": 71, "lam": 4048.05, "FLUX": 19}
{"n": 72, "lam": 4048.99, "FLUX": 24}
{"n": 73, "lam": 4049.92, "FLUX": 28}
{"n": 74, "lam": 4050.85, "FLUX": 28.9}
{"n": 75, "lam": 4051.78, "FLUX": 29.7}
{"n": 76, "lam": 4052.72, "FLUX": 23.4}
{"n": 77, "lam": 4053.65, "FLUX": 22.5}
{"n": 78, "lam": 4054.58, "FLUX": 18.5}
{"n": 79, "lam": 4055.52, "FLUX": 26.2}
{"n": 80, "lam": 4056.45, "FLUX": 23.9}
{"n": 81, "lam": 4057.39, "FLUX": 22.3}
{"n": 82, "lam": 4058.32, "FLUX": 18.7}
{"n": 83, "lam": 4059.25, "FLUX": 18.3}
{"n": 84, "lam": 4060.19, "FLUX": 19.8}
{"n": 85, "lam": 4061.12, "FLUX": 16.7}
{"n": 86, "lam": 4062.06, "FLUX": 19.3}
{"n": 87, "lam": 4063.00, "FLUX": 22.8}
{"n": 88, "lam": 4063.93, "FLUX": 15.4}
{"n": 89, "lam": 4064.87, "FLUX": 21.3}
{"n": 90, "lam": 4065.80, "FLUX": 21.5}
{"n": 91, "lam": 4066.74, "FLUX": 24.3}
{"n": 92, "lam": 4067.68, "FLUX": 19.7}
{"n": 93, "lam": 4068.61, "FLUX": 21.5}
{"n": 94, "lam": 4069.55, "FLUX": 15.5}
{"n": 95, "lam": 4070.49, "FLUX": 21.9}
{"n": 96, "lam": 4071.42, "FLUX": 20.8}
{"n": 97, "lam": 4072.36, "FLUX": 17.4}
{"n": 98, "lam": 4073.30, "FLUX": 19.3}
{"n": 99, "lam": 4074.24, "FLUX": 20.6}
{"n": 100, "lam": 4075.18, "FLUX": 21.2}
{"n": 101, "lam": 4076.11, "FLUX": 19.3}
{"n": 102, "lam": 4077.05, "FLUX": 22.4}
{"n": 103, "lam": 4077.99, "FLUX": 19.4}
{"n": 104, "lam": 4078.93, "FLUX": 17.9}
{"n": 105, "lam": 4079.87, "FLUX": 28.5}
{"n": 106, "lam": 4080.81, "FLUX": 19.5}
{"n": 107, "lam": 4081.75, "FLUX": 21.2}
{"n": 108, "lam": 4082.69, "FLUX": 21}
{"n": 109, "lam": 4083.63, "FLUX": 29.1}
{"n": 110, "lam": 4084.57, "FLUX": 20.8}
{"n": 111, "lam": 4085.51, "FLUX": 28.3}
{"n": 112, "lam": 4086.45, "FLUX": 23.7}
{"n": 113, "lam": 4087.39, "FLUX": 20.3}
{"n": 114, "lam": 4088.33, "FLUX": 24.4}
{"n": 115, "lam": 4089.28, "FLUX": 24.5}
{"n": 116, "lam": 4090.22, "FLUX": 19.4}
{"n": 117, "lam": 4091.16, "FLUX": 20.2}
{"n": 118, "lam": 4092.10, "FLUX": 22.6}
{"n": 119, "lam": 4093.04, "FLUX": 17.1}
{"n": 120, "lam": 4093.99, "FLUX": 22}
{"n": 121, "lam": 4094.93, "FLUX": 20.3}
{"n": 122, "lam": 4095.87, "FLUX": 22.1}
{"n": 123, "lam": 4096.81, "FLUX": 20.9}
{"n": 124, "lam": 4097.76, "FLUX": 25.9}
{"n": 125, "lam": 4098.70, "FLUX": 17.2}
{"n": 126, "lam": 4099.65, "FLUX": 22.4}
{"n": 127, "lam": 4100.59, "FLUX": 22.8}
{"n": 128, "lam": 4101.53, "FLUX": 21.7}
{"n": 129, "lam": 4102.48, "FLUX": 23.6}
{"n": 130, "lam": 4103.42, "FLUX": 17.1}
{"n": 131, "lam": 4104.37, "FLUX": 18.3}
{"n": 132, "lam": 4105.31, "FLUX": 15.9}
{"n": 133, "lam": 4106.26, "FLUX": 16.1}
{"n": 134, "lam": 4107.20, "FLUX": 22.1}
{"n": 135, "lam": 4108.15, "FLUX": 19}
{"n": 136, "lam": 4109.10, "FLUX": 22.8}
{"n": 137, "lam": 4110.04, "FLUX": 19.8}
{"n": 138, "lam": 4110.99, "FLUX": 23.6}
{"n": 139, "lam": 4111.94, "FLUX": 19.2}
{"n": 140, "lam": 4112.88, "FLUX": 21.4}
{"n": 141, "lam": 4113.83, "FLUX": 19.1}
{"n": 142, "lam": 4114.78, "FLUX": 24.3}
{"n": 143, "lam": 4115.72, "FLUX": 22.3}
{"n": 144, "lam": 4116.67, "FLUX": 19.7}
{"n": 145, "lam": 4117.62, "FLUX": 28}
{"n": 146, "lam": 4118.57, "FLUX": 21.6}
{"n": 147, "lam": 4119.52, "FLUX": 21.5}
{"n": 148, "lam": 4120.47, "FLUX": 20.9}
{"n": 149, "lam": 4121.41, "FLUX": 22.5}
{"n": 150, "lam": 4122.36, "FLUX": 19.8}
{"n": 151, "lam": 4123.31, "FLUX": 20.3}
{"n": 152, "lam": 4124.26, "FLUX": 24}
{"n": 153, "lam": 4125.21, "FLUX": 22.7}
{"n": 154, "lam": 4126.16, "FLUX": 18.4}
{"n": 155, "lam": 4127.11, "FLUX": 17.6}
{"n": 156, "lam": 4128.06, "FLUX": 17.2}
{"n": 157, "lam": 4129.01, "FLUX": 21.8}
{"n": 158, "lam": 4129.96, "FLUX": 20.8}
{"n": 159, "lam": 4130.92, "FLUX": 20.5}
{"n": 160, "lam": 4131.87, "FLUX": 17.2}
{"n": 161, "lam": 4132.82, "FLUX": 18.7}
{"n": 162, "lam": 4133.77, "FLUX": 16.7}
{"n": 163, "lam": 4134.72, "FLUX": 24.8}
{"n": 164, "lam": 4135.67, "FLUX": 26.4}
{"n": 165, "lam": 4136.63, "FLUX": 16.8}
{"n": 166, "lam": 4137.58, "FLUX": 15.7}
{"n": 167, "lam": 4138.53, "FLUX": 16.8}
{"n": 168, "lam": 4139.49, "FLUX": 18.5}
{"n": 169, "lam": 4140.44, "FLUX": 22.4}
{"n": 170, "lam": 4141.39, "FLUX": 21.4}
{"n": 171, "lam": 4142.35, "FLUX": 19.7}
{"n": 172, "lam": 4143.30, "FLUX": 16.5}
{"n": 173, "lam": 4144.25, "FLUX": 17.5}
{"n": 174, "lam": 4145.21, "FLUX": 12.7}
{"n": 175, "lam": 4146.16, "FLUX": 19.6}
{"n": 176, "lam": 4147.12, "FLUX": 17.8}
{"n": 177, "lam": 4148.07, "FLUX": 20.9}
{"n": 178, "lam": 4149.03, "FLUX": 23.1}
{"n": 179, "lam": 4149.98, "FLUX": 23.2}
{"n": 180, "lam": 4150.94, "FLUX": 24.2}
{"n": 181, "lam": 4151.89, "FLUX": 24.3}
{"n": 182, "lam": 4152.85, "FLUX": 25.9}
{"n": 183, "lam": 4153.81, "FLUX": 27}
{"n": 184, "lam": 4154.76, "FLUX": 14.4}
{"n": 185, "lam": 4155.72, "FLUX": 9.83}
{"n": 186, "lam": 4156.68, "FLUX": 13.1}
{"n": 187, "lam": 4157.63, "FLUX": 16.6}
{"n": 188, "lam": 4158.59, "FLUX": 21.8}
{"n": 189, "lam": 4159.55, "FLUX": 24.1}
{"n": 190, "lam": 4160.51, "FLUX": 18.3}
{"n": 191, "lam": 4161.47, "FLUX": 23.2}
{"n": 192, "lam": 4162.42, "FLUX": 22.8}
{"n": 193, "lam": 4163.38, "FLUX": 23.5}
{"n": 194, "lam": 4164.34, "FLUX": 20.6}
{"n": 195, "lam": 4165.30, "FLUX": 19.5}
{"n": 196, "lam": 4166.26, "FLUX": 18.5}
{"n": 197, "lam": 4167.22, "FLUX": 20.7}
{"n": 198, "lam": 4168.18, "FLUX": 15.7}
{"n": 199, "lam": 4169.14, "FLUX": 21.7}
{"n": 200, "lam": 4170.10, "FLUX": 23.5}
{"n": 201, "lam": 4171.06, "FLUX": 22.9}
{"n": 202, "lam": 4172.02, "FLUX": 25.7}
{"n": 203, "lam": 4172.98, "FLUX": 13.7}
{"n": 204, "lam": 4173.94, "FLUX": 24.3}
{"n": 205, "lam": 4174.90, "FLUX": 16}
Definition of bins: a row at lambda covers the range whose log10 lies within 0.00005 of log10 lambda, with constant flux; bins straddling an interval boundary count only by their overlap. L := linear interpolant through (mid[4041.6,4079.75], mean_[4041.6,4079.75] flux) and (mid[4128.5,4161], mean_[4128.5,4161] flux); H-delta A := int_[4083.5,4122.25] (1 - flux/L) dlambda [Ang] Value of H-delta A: -1.8 Ang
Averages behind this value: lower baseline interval 21.4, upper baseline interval 19.7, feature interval 21.5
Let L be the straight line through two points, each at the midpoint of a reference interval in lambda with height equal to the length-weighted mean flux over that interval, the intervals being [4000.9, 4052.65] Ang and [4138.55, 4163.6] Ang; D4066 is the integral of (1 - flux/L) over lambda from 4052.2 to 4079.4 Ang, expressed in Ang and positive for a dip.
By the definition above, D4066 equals 2.1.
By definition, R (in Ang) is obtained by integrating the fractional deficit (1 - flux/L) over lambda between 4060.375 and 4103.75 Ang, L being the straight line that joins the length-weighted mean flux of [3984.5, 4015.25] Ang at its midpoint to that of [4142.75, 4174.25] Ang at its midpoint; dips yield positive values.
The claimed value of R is -0.8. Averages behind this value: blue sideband 21.4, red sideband 20.2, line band 21.2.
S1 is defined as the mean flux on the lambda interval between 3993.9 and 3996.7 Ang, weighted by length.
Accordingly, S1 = 20.5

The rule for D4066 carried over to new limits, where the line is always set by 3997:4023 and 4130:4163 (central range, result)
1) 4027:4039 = 0.3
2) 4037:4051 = -0.7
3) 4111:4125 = -1.0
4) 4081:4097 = -1.0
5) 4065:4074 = 0.4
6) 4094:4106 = 0.0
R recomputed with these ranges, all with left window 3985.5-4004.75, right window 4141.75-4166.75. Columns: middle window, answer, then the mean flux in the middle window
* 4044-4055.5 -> -1.4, 23.1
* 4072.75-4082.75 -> -0.3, 20.9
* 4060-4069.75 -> 0.3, 19.9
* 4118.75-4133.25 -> -0.1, 20.3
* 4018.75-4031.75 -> -1.0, 22.3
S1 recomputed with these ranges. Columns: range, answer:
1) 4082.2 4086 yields 24.8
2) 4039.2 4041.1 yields 22.9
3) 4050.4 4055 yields 24.7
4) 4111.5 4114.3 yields 19.9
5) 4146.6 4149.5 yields 20.5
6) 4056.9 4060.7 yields 19.8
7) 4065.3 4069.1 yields 21.7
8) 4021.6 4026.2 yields 25.4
